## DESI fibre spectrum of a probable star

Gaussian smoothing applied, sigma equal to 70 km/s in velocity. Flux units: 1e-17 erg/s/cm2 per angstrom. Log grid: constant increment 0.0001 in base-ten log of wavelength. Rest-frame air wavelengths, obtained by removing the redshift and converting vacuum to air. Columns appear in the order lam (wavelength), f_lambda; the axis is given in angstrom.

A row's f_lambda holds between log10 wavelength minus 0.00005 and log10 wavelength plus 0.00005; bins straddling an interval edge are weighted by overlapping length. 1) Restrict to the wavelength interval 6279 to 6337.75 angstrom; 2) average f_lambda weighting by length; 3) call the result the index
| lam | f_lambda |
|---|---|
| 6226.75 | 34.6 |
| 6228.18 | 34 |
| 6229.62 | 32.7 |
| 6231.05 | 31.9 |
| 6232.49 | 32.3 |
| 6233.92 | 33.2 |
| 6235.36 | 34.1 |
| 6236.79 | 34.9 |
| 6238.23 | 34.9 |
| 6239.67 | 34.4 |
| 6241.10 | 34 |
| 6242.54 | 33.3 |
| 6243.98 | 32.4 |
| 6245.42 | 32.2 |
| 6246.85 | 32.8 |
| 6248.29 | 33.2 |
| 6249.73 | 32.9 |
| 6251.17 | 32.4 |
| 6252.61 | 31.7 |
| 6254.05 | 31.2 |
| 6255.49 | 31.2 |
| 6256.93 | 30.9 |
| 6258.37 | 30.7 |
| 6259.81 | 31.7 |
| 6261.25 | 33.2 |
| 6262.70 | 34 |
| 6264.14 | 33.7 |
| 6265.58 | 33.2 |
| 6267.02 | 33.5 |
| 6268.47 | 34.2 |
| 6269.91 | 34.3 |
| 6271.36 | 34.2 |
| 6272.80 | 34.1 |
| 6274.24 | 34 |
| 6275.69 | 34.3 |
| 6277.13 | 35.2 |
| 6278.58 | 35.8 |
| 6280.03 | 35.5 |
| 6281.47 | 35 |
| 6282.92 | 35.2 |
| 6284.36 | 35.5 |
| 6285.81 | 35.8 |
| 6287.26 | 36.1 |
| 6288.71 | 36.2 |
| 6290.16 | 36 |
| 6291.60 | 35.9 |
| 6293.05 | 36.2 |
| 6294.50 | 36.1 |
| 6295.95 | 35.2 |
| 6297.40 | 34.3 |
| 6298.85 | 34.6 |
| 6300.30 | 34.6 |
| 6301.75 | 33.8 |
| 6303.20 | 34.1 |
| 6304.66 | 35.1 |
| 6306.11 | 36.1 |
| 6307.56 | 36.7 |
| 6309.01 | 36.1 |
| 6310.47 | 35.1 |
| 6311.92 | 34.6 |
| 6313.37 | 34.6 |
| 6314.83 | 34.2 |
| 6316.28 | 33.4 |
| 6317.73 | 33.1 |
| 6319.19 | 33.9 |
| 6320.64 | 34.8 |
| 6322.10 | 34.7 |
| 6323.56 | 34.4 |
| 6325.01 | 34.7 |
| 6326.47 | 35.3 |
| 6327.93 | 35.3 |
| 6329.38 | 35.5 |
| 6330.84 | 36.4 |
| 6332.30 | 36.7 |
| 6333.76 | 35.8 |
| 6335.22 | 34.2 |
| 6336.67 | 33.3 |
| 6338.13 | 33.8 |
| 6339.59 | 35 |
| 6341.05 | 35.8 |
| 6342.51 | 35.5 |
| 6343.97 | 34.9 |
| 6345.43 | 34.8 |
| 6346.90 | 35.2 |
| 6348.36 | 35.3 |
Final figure 35.1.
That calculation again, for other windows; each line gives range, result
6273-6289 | 35.3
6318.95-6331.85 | 35.1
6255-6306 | 34.4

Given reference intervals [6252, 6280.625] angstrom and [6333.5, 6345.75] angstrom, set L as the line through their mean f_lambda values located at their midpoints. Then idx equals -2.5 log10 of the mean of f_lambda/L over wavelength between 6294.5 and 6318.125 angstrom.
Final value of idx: -0.021 mag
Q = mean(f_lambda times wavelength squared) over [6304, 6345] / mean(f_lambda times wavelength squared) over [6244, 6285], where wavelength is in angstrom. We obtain 1.07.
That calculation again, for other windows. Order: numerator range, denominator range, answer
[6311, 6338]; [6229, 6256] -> 1.08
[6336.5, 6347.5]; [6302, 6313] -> 1.00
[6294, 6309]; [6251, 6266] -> 1.11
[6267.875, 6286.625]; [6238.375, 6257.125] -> 1.08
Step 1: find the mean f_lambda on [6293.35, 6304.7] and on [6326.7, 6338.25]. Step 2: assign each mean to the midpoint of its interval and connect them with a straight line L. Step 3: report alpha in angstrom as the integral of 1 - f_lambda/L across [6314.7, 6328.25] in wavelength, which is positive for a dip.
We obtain 0.3 angstrom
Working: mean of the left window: 34.7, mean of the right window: 35.2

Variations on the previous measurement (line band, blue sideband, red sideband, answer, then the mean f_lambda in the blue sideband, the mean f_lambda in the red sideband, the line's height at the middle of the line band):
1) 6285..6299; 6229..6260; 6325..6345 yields -0.7 angstrom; 32.7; 35.2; 34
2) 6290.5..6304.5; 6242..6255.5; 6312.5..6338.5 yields -0.5 angstrom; 32.4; 34.7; 33.8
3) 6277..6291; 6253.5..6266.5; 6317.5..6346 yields -1.1 angstrom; 32.2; 34.9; 33.1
